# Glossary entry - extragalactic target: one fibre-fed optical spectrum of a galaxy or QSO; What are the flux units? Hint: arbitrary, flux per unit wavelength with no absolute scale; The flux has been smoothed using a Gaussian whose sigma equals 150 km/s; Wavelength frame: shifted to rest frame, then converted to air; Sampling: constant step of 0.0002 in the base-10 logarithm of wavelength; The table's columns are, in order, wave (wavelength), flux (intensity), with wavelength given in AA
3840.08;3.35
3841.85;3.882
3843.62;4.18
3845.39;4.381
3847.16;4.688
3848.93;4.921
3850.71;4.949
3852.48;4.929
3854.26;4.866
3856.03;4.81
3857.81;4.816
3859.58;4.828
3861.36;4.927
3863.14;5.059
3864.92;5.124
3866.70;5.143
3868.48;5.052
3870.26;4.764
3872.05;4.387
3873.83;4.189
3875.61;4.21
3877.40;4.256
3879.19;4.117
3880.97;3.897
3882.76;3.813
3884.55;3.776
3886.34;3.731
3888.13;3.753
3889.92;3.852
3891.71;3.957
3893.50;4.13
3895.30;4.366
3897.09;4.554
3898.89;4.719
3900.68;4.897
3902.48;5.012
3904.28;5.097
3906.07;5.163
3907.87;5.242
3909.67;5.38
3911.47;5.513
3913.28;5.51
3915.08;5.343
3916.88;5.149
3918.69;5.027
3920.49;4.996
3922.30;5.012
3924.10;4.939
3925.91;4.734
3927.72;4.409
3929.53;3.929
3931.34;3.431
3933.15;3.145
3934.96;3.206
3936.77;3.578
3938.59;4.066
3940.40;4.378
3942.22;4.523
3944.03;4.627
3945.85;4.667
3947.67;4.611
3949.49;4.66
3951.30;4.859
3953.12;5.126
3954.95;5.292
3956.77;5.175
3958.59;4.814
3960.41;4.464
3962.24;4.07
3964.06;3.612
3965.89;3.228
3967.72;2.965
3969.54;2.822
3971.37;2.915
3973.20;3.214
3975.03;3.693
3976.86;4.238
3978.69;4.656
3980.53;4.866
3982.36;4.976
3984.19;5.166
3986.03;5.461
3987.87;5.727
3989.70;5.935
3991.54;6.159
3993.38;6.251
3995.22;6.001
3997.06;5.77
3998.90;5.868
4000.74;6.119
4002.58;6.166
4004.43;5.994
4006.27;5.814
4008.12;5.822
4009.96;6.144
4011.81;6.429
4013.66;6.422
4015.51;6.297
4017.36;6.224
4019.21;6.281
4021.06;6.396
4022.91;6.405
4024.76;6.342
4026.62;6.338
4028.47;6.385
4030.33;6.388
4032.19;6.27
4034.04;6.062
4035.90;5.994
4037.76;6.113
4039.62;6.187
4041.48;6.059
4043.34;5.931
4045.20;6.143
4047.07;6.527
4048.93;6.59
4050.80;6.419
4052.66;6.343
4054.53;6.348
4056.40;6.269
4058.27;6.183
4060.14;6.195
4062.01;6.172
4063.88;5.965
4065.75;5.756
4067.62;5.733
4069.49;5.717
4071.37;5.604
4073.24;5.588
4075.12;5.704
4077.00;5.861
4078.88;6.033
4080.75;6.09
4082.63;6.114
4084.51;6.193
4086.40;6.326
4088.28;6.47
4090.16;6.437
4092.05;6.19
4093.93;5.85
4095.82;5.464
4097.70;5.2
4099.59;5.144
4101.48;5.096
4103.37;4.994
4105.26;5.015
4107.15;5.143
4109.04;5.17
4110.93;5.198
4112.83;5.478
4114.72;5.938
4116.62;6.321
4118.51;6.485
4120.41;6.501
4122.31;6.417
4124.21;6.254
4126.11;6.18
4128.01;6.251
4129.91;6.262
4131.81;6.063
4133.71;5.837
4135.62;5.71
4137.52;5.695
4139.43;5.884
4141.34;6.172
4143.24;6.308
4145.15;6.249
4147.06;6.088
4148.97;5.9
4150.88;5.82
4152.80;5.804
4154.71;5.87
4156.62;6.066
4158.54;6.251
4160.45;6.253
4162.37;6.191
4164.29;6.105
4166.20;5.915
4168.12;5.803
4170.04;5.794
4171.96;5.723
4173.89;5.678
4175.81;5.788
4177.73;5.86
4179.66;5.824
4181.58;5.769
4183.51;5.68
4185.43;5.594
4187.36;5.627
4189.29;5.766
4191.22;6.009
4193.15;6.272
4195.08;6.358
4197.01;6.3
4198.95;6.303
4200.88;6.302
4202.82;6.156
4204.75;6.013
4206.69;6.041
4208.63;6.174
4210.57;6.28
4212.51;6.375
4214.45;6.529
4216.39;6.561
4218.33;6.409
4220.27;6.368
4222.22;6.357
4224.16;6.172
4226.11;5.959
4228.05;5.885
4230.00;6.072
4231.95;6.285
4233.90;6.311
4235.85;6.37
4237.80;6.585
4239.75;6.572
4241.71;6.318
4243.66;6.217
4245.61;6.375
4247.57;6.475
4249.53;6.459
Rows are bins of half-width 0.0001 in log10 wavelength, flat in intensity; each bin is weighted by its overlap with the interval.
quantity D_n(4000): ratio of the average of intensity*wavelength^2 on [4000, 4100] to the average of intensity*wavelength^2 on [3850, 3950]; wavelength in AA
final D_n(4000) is 1.44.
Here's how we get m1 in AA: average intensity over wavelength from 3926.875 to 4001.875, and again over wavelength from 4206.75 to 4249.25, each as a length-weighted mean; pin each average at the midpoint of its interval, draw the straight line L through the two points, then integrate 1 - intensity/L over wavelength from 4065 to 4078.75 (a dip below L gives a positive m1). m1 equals -1.2 AA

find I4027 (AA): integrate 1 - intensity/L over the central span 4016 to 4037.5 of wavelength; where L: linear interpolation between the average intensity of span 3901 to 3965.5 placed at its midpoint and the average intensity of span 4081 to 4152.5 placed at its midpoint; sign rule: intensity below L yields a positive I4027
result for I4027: -4.1 AA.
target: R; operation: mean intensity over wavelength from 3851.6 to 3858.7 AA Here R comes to 4.86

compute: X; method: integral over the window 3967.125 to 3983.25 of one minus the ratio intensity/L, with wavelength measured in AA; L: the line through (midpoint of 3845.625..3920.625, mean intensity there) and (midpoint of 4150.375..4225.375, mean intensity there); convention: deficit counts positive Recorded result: 4.0 AA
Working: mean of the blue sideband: 4.68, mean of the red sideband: 6.06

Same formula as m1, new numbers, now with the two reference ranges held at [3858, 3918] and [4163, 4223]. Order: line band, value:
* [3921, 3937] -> 2.5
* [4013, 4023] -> -2.1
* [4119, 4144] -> -1.5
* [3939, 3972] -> 4.5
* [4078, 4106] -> -1.0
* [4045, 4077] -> -3.7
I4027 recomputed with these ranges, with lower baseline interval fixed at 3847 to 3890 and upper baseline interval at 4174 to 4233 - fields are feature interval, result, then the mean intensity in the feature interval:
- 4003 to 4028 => -4.8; 6.23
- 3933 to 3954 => 2.4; 4.33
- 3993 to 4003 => -1.7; 6.01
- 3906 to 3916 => -1.4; 5.37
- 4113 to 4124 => -1.1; 6.27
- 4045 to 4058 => -2.4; 6.38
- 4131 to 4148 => -0.6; 6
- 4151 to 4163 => -0.4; 6.05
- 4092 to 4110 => 1.1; 5.29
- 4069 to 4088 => -1.5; 5.95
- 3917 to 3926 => -0.4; 4.98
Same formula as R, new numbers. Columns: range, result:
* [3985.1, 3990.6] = 5.7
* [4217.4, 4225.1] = 6.33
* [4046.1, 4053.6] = 6.46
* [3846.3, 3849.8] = 4.81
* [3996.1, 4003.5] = 5.99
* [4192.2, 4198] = 6.31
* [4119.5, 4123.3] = 6.45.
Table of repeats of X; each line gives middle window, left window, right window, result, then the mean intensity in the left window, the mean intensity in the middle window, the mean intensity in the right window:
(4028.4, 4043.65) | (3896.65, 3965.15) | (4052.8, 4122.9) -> -1.9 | 4.65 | 6.15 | 5.85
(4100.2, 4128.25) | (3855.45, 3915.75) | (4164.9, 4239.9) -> -0.3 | 4.63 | 5.74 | 6.09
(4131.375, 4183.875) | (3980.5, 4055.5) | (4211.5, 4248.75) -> 2.6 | 6.09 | 5.93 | 6.33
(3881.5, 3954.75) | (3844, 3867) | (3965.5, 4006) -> 5.7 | 4.86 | 4.53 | 4.96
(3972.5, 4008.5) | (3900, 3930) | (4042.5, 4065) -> 1.9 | 5.04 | 5.4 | 6.25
